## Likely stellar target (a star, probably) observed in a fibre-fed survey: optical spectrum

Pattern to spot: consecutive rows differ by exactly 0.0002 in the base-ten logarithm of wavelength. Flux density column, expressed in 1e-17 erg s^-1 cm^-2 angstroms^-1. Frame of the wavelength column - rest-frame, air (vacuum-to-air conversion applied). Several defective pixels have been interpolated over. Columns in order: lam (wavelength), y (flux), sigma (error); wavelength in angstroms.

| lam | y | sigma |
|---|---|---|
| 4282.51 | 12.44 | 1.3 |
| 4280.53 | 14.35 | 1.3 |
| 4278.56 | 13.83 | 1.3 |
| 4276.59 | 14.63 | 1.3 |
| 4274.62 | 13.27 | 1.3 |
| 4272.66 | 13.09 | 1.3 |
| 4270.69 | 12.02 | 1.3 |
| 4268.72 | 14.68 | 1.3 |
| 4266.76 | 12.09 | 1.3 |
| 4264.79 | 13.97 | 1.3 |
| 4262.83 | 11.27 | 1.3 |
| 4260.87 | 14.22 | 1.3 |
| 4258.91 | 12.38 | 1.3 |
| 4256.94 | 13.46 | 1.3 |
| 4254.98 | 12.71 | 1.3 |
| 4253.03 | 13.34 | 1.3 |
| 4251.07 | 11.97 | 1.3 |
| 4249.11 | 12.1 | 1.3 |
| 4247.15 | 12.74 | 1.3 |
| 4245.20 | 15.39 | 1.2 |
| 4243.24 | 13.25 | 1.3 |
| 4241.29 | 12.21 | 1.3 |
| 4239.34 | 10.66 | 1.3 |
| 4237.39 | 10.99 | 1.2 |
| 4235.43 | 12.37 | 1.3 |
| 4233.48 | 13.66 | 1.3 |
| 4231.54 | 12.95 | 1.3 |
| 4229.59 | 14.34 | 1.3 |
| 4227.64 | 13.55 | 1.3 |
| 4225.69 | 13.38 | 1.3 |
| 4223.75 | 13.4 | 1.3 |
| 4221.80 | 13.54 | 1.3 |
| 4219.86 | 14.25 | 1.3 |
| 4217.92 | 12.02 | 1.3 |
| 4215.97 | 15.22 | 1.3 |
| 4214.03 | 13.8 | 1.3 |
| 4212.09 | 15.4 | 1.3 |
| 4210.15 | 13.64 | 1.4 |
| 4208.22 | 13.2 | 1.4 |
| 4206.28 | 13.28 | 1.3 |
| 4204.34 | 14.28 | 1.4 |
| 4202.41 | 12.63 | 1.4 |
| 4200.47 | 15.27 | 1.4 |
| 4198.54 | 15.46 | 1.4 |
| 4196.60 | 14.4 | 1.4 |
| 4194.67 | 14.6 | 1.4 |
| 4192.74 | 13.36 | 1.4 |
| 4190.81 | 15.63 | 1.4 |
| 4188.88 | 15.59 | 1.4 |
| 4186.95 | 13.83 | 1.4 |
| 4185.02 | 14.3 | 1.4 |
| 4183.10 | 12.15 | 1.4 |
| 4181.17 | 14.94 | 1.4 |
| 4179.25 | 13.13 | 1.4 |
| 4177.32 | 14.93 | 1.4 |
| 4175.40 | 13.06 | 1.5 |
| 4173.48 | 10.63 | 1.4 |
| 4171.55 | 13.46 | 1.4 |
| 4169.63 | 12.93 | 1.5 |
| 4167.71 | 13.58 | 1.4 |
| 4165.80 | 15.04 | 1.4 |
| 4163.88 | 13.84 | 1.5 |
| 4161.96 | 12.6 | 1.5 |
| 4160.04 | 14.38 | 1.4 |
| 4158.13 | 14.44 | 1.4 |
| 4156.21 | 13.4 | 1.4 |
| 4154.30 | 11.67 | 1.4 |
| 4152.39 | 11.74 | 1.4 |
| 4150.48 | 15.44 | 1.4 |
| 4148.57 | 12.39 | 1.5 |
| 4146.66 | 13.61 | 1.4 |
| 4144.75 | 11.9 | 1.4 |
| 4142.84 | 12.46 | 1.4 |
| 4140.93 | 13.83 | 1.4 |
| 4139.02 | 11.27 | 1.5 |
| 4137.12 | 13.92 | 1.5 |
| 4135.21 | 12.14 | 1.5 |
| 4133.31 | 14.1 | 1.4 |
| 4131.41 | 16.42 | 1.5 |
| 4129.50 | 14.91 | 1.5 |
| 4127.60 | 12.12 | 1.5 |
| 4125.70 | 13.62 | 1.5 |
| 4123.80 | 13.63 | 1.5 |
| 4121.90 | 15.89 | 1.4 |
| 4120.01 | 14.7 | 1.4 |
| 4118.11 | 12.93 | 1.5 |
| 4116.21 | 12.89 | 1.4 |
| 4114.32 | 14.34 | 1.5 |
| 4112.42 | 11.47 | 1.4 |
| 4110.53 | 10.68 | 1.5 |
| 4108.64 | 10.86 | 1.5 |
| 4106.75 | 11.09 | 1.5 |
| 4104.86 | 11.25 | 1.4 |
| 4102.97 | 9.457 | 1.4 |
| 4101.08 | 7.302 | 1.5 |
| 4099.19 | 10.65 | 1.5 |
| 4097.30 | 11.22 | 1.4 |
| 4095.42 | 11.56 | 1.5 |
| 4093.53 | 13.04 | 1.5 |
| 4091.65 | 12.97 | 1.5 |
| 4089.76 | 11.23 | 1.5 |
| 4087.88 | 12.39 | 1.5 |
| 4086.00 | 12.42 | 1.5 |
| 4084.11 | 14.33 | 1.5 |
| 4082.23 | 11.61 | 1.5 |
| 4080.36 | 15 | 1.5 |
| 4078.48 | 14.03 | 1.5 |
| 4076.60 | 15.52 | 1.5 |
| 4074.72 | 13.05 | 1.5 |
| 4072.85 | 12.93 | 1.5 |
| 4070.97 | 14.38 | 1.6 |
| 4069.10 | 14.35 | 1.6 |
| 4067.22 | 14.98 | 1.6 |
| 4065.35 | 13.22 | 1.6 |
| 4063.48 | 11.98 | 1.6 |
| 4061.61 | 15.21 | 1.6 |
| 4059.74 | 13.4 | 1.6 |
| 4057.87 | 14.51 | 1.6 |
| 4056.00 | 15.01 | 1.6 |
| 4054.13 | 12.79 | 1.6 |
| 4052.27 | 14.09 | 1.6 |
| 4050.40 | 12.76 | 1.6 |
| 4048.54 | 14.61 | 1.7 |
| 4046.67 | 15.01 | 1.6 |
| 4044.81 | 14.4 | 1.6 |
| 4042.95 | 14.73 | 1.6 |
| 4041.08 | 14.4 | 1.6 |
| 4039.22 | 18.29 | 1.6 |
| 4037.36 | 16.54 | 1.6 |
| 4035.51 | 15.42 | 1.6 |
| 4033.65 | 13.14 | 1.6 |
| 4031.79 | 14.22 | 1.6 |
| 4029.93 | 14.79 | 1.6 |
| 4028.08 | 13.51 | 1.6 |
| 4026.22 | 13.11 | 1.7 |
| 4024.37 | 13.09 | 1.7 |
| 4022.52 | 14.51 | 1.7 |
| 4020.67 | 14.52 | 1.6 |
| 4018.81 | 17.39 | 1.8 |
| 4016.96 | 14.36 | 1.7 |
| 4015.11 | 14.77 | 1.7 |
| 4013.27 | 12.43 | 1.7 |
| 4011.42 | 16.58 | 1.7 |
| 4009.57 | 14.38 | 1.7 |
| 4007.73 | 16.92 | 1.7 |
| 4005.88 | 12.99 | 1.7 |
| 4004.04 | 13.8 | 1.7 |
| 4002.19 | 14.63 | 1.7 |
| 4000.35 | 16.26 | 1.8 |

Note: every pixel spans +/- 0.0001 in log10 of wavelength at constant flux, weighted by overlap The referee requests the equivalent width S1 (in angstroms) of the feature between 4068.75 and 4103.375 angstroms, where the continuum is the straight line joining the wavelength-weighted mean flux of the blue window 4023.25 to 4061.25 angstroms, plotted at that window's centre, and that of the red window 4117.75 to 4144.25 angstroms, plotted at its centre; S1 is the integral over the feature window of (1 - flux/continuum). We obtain 3.8 angstroms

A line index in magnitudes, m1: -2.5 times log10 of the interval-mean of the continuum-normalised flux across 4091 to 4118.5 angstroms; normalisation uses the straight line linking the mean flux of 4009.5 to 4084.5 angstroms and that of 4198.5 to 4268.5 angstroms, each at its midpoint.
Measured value 0.222 mag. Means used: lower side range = 14.3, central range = 11.4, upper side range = 13.3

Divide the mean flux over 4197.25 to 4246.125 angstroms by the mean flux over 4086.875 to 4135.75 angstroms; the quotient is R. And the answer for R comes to 1.09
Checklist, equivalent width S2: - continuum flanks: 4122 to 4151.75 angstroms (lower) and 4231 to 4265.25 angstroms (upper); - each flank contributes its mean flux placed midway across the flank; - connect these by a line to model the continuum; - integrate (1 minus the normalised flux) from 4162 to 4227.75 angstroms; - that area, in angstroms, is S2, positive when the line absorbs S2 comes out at -3.8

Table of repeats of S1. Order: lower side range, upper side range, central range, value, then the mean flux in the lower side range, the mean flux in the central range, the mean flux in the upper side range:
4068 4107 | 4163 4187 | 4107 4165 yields -1.0 angstroms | 12.4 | 13.2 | 13.5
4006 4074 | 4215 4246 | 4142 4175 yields 1.2 angstroms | 14.4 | 13.1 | 13.2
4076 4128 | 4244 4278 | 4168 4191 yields -1.6 angstroms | 12.4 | 13.6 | 13.1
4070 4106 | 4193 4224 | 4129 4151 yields -0.7 angstroms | 12.3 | 13.5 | 14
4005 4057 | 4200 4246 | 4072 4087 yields 0.7 angstroms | 14.6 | 13.6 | 13.4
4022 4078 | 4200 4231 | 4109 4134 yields 0.8 angstroms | 14.3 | 13.6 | 13.8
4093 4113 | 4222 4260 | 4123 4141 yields -3.9 angstroms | 10.7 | 13.6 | 12.9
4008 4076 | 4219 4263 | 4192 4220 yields -1.7 angstroms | 14.4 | 14.1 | 13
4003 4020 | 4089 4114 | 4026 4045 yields -1.4 angstroms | 14.8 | 14.9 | 11.1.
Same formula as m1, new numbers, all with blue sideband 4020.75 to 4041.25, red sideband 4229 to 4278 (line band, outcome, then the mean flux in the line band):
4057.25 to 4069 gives 0.04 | 13.9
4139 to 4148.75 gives 0.09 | 12.7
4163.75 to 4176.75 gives 0.03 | 13.2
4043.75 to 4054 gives 0.03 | 14.1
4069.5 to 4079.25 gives 0.02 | 14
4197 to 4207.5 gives -0.06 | 14.2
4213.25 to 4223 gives -0.04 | 13.7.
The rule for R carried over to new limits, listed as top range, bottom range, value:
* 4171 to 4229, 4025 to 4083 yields 0.98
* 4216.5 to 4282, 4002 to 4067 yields 0.91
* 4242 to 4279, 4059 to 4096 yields 0.98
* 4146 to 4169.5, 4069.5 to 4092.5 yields 1.01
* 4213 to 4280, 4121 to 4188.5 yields 0.97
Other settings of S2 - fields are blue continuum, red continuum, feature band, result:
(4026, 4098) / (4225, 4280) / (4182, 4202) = -1.7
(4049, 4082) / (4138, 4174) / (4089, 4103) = 2.7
